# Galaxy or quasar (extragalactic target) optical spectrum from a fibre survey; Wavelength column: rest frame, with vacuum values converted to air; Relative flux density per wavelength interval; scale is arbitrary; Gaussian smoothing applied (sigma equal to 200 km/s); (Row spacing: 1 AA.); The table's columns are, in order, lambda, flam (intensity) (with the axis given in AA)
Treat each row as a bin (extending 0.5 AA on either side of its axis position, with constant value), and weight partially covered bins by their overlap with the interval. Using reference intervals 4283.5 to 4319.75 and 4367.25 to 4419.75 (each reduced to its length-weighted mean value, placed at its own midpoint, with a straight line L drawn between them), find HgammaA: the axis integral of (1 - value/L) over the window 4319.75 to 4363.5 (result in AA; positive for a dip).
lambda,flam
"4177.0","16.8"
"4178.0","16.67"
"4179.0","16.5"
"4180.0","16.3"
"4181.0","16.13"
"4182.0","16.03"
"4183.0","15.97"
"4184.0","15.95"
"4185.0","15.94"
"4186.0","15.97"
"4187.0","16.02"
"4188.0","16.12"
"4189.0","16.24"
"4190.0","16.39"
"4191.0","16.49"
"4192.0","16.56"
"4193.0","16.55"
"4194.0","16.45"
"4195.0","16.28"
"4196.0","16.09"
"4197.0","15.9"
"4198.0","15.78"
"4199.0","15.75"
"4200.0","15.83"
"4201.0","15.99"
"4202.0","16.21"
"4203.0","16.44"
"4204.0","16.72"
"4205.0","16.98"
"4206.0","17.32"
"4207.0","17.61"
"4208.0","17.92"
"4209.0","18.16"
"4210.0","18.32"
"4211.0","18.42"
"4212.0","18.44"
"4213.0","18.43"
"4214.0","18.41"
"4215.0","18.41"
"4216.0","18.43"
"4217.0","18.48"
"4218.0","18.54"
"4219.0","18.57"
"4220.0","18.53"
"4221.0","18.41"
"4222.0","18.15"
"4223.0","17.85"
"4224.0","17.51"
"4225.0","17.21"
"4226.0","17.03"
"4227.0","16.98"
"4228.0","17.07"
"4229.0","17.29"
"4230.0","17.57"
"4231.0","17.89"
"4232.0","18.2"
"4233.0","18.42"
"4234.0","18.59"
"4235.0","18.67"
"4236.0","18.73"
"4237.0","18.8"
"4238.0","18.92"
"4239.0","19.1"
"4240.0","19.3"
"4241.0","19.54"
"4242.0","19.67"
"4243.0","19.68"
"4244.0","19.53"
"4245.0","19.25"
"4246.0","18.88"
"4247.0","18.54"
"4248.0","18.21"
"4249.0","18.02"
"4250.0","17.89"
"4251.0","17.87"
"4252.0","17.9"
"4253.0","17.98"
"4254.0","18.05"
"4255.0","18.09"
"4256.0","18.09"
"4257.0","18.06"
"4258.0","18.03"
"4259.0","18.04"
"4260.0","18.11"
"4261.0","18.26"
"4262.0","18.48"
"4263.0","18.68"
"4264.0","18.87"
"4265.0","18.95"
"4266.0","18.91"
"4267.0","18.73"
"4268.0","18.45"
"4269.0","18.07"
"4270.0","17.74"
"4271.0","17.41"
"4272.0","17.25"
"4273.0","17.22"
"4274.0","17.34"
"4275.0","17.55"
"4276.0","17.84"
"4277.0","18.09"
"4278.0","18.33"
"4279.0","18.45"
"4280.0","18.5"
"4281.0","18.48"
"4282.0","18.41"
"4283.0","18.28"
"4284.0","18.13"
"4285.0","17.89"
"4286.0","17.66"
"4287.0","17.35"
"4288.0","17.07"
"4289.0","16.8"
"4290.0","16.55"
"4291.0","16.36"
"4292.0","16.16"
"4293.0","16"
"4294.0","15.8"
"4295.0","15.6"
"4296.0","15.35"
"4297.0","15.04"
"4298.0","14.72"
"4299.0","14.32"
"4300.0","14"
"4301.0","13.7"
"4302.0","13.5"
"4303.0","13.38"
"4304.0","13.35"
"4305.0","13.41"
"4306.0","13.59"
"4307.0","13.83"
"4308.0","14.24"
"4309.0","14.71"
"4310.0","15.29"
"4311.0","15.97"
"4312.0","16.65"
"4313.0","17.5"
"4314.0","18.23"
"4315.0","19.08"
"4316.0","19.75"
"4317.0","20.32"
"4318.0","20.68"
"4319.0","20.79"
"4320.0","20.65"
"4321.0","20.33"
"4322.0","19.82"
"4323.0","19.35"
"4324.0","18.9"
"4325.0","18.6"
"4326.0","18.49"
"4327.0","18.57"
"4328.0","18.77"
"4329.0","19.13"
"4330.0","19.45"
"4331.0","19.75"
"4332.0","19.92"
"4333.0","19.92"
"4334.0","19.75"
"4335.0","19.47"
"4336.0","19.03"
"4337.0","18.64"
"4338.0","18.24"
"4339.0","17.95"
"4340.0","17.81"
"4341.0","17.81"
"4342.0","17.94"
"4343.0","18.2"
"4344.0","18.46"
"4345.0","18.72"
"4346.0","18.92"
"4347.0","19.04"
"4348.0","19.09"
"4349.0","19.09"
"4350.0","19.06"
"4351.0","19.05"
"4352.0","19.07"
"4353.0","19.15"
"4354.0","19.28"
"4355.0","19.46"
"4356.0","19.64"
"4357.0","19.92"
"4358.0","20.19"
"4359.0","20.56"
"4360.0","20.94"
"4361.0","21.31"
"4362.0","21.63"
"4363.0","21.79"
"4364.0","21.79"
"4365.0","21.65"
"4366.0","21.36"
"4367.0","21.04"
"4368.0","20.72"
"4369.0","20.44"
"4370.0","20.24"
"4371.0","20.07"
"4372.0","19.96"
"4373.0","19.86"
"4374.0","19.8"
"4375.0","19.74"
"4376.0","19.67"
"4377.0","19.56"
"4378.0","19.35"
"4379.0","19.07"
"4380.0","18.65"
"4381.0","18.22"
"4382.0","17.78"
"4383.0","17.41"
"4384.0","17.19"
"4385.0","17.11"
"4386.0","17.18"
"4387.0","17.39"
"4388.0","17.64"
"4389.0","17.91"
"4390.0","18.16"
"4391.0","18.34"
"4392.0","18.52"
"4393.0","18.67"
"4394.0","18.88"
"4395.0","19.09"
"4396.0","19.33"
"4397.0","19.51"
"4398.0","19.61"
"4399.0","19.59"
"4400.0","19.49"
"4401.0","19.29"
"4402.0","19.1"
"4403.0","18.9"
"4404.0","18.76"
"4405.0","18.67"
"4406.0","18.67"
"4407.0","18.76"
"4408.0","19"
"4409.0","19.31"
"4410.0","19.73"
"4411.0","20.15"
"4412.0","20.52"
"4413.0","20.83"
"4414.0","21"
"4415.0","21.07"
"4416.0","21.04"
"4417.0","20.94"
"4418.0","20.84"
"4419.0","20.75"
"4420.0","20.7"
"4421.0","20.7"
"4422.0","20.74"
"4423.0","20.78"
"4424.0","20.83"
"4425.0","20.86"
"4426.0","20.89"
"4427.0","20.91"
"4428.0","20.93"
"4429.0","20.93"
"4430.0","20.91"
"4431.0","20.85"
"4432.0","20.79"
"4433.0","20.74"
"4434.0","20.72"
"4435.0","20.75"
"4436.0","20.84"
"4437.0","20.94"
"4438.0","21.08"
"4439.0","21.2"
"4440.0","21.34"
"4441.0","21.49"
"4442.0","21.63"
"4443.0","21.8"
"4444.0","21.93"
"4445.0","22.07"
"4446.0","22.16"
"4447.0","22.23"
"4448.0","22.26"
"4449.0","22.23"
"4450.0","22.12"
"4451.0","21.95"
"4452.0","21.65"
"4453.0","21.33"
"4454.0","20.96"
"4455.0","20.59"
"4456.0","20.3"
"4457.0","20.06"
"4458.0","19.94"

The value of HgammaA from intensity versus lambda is -4.4 AA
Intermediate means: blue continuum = 16.2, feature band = 19.3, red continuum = 19.3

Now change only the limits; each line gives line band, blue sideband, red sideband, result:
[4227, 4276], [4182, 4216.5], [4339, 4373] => -1.4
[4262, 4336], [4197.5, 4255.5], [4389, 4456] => 5.6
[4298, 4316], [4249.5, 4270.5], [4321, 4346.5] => 3.4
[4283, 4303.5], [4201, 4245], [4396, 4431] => 3.3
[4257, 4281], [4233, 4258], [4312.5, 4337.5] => 0.9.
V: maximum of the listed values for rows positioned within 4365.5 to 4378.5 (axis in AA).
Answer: 21.36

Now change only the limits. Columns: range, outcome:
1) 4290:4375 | 21.79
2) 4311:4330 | 20.79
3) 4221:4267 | 19.68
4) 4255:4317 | 20.32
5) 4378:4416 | 21.07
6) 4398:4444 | 21.93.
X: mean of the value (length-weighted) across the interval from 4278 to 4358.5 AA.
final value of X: 17.7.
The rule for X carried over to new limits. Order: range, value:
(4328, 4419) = 19.4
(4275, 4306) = 16.3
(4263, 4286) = 18.1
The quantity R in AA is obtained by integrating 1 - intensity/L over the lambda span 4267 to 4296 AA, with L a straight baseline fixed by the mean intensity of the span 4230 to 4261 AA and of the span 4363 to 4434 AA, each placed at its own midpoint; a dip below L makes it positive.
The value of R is 2.1 AA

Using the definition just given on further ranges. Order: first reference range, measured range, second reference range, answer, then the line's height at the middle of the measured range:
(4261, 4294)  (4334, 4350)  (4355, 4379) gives 0.9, 19.7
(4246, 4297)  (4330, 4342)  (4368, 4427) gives -0.2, 18.6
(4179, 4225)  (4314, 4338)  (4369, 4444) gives -1.0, 18.7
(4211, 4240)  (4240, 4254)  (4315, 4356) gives -0.2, 18.4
